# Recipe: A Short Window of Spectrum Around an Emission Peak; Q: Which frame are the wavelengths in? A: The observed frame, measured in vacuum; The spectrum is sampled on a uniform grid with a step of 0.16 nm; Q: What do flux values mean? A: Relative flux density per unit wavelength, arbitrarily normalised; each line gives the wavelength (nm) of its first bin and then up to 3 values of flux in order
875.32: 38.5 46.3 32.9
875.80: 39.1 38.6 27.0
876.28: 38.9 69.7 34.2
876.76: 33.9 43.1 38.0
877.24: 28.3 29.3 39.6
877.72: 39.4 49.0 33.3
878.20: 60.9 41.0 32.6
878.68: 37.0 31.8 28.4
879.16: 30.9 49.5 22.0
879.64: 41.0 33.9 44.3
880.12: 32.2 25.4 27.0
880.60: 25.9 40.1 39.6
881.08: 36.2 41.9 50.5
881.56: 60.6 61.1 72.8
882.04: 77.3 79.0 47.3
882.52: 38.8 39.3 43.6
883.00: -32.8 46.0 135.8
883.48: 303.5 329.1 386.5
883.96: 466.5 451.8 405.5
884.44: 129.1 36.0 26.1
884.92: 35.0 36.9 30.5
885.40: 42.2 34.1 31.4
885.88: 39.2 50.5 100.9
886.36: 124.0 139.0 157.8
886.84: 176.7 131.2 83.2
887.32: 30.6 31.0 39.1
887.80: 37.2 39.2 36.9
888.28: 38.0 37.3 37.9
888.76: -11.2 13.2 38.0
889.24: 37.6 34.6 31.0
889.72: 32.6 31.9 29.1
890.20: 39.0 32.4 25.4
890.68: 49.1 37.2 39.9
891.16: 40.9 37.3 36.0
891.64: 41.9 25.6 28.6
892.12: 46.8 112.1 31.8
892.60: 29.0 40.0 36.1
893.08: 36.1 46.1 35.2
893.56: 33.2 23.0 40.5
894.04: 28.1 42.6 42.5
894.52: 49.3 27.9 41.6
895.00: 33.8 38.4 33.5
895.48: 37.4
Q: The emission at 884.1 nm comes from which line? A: H-alpha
